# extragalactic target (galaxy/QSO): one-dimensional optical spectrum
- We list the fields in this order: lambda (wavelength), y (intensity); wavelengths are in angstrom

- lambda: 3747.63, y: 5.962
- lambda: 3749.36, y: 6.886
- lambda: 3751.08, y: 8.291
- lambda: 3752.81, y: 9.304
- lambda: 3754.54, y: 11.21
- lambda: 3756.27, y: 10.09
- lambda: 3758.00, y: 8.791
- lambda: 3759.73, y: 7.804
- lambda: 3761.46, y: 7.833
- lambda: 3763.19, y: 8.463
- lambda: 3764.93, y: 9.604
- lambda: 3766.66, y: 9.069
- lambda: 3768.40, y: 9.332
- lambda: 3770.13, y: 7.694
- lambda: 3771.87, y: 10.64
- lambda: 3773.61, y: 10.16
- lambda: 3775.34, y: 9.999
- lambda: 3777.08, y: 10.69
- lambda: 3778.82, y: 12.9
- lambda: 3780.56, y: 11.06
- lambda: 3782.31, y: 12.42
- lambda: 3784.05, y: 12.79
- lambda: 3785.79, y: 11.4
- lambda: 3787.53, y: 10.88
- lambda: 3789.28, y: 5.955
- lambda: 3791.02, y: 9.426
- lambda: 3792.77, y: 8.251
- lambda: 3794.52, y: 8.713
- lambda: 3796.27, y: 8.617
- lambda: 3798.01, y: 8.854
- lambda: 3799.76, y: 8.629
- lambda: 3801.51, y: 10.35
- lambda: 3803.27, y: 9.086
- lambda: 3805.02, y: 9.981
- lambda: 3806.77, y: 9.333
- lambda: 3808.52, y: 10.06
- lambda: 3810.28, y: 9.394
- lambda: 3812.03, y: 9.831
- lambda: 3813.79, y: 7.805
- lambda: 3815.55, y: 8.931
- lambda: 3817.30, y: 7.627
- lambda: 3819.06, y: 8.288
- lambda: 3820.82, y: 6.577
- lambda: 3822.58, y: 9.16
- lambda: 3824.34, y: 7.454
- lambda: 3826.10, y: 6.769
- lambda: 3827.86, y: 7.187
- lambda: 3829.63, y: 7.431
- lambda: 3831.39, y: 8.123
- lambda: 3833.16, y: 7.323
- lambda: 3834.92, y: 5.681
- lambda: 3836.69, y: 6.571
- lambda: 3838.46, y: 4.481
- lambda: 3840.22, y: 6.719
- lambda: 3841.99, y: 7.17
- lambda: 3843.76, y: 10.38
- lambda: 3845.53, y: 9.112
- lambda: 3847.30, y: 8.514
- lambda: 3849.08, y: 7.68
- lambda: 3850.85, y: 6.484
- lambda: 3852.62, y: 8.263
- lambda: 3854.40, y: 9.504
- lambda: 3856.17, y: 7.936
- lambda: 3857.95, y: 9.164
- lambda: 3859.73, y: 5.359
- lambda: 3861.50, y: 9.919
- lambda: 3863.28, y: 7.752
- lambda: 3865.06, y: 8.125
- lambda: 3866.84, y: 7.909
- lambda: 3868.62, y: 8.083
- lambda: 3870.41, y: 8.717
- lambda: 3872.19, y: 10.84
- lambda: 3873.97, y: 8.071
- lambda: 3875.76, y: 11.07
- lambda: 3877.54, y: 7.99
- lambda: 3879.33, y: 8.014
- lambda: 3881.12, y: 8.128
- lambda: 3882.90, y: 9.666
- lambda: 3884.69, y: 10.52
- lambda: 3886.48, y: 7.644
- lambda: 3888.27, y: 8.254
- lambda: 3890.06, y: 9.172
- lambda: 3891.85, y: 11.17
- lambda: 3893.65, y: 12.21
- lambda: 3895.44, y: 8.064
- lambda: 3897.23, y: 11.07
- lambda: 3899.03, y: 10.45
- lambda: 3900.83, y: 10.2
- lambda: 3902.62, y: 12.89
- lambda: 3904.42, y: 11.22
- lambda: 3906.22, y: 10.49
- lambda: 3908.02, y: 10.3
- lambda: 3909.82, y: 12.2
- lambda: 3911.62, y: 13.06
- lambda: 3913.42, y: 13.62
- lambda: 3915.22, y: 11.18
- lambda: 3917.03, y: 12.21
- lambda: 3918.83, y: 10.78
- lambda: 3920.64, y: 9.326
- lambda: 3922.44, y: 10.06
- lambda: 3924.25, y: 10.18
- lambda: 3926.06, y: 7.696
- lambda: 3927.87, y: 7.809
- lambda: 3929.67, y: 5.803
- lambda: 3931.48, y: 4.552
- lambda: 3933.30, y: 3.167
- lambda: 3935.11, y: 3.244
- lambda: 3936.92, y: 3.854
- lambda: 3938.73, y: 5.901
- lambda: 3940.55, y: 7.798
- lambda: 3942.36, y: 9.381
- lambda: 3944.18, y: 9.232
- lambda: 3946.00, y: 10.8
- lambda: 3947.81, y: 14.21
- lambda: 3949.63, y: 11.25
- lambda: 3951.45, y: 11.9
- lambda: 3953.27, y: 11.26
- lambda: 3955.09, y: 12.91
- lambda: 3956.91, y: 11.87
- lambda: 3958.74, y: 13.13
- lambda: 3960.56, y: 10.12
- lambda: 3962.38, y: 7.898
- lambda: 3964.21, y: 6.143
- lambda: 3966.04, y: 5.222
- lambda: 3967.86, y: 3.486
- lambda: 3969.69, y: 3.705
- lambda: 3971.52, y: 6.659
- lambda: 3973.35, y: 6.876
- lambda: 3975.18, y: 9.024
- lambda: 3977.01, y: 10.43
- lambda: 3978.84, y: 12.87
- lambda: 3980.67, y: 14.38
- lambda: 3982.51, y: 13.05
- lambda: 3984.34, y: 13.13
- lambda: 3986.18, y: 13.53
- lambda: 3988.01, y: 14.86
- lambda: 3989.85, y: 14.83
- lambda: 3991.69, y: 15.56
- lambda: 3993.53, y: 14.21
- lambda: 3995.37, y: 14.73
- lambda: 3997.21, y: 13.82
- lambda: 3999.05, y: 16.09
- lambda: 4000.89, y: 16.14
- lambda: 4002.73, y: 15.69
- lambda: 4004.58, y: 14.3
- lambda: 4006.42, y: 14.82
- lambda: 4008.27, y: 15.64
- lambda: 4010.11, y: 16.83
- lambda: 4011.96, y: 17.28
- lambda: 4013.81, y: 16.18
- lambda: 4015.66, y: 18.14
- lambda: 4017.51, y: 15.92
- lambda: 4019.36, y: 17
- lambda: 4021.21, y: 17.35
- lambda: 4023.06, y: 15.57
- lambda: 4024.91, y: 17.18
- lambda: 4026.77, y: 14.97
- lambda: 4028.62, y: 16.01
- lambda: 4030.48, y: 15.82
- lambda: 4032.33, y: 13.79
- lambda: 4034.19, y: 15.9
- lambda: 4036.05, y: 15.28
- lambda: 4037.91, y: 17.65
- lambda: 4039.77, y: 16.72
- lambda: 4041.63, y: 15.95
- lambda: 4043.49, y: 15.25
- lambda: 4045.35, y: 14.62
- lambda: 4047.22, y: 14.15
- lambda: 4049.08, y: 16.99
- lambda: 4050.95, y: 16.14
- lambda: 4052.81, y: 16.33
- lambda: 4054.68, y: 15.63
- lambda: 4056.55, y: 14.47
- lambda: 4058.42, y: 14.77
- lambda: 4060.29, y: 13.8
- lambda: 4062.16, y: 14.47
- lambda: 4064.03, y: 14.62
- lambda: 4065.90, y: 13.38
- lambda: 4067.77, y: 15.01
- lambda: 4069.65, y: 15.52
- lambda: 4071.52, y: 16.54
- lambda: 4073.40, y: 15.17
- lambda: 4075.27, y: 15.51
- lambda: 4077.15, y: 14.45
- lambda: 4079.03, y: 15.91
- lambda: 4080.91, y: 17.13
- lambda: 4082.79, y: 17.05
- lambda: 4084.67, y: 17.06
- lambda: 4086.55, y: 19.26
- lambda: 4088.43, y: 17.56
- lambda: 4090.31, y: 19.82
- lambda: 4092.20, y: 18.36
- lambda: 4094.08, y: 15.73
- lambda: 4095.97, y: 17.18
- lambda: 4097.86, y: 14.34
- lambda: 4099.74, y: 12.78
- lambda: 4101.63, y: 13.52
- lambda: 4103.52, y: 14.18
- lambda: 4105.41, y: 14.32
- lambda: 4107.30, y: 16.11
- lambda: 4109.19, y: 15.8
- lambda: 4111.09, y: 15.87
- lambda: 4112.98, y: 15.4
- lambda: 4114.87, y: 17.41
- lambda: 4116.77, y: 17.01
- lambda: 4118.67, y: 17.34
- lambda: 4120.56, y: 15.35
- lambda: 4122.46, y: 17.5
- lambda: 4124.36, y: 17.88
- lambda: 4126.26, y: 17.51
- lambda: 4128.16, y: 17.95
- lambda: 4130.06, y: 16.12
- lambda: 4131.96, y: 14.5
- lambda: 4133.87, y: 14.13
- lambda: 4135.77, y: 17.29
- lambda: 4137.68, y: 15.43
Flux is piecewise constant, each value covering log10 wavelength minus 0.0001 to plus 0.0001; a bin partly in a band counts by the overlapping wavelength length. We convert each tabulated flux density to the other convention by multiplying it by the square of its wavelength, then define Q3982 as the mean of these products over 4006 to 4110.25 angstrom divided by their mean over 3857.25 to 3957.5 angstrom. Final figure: 1.81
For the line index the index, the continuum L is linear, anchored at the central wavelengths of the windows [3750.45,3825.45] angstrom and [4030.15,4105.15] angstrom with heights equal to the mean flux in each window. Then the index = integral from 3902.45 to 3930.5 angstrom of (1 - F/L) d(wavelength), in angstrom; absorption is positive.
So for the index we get 4.0 angstrom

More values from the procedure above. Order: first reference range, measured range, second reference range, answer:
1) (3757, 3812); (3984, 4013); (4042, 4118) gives -2.2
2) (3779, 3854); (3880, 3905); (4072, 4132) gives 1.5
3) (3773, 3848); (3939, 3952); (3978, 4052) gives 2.8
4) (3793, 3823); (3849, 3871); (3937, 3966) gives 2.8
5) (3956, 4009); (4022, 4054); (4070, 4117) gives -4.2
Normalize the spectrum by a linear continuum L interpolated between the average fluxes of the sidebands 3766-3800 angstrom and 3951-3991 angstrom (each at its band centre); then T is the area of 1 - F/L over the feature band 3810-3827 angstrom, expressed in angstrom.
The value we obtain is 3.1 angstrom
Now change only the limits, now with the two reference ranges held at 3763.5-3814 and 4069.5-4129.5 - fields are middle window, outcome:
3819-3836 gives 5.2 angstrom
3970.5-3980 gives 3.1 angstrom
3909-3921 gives 0.5 angstrom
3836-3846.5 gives 3.3 angstrom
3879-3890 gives 2.8 angstrom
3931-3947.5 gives 7.9 angstrom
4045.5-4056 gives -0.3 angstrom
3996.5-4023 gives -3.0 angstrom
